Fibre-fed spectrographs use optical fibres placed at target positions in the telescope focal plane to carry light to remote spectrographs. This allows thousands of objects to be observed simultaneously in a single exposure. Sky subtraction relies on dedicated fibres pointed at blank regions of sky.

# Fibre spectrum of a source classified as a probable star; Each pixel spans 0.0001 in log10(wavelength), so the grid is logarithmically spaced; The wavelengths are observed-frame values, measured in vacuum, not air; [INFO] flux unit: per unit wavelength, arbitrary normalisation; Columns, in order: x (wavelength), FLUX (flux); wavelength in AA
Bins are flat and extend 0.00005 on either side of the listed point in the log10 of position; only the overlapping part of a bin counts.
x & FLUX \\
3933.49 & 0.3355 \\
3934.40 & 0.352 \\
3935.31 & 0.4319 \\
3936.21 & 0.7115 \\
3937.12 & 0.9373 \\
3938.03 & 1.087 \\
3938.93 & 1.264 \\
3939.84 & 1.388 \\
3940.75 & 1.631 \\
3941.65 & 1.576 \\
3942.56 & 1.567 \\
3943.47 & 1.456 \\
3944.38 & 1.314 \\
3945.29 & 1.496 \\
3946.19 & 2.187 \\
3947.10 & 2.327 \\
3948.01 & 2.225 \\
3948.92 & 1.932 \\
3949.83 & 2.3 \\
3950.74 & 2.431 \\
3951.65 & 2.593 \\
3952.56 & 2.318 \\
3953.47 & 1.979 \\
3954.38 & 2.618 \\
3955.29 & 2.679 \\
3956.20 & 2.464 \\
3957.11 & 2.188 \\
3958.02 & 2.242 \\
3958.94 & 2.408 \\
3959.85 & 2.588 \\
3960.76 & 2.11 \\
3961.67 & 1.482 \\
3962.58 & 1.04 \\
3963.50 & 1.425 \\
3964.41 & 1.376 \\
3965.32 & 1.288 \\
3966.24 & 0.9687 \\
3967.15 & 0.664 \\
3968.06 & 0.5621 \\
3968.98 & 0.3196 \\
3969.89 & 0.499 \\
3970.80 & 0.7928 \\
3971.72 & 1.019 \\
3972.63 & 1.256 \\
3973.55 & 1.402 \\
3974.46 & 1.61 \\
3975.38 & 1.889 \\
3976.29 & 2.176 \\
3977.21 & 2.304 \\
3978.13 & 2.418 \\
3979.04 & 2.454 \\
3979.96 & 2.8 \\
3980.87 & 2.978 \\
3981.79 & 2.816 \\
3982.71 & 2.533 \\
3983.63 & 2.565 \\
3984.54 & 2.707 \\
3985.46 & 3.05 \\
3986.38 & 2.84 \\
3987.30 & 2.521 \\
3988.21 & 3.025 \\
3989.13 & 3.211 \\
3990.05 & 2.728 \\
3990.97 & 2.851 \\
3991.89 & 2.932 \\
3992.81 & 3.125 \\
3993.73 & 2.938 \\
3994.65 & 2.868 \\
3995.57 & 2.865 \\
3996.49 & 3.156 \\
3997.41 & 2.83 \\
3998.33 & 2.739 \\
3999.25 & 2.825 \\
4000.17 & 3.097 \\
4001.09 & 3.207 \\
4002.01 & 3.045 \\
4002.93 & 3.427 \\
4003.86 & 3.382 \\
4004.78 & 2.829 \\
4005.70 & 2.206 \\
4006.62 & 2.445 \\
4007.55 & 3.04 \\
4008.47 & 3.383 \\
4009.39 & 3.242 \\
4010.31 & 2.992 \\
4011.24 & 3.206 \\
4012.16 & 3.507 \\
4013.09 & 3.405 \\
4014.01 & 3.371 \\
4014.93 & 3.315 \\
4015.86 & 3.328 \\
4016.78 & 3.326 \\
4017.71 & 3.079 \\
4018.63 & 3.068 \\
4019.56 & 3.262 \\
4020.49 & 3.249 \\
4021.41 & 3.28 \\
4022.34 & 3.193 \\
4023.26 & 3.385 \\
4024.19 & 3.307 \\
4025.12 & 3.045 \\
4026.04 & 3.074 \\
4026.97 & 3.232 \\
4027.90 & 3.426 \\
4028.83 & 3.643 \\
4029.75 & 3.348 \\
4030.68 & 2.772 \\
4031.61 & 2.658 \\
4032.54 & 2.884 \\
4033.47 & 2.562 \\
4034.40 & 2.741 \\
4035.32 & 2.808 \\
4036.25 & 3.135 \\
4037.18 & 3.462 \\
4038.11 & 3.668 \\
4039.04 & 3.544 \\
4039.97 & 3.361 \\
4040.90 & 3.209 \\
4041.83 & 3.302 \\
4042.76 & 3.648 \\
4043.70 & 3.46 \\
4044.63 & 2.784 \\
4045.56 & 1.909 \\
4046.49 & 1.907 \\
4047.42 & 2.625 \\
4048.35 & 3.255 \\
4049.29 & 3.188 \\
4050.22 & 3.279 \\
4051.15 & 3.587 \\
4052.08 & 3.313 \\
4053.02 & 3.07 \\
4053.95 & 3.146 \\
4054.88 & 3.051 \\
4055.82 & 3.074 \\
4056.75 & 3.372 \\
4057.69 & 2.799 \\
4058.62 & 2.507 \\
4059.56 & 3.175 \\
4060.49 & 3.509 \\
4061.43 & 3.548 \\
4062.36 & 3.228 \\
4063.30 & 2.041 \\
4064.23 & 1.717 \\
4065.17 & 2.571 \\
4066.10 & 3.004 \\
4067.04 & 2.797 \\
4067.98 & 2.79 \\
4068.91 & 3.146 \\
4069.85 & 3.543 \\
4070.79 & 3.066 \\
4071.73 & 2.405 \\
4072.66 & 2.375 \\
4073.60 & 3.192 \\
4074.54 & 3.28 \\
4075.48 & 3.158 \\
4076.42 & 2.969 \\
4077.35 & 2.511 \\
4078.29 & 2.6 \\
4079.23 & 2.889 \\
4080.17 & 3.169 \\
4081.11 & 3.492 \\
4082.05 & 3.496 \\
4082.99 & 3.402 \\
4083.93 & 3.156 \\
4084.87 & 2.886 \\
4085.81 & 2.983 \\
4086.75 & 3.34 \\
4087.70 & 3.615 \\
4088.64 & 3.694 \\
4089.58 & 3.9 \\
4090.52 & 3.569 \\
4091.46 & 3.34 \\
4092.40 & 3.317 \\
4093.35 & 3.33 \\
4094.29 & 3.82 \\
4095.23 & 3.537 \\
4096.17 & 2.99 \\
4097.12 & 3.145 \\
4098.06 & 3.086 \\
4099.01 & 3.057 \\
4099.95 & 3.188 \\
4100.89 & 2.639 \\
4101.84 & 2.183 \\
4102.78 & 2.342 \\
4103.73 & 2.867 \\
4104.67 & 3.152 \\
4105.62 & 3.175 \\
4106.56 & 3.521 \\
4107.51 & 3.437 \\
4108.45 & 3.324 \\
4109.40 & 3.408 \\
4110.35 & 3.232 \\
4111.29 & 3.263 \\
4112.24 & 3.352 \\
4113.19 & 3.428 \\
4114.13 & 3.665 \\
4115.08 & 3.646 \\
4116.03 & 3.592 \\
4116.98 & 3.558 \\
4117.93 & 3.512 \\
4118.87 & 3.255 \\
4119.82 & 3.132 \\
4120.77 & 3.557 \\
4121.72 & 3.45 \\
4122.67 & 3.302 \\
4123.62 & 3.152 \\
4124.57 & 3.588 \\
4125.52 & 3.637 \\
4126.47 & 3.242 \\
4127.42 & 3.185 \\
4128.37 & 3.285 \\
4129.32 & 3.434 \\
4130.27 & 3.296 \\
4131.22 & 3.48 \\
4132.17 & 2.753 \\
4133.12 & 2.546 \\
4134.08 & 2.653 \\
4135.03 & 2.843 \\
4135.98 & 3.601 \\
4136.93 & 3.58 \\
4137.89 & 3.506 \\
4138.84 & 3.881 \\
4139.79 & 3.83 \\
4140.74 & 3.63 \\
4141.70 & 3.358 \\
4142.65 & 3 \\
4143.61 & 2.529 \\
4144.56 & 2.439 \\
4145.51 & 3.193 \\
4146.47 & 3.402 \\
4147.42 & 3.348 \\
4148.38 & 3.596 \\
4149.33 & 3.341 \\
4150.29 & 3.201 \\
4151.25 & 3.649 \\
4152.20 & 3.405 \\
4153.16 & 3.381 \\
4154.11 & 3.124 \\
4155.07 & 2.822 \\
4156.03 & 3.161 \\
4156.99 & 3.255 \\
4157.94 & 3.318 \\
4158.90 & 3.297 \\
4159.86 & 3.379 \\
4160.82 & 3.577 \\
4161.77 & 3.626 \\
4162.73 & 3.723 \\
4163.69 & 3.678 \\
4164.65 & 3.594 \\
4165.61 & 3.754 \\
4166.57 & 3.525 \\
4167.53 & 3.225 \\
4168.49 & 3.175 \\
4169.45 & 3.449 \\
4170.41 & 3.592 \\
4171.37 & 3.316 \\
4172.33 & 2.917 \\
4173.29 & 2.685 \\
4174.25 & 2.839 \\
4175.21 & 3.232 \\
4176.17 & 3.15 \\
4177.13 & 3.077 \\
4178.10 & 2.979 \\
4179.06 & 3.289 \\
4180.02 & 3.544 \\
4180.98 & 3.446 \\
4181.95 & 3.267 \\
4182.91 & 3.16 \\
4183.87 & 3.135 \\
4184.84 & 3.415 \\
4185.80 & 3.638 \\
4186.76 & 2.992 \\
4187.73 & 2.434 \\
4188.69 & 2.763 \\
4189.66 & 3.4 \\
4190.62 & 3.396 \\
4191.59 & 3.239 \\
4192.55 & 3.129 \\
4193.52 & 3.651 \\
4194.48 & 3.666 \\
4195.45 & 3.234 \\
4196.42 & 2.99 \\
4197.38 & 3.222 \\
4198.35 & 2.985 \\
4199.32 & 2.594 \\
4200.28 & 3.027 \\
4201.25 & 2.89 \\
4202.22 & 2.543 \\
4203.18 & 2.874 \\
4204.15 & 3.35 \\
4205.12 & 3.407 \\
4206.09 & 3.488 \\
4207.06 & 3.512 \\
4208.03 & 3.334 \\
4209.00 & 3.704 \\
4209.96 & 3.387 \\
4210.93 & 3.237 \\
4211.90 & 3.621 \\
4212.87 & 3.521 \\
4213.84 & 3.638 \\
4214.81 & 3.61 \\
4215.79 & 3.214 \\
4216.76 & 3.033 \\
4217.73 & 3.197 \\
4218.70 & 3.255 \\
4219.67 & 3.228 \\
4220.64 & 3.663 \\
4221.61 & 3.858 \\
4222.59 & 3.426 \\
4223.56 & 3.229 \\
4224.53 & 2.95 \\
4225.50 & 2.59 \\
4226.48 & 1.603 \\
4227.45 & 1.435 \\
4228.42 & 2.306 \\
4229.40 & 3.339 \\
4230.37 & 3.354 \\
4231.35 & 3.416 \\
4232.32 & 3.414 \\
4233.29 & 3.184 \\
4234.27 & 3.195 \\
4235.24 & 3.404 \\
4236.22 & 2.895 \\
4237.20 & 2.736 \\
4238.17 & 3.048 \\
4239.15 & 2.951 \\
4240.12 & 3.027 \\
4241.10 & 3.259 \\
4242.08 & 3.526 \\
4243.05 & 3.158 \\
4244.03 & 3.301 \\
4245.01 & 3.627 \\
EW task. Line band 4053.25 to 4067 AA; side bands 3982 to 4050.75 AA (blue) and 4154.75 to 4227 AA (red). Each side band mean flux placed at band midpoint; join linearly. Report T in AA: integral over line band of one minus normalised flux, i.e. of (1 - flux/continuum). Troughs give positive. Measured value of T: 0.8 AA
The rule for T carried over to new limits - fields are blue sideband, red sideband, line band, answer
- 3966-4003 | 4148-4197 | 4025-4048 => -4.0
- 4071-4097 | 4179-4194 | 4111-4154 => -1.4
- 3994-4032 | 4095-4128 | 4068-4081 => 1.0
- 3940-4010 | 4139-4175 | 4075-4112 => -3.0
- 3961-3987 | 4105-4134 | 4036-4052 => -4.0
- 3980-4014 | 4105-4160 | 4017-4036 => -0.4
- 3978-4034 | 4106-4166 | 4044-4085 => 2.7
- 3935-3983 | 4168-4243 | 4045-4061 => -4.9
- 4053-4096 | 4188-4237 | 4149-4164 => -1.1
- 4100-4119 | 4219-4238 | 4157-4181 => -1.6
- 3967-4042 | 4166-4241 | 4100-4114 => -0.6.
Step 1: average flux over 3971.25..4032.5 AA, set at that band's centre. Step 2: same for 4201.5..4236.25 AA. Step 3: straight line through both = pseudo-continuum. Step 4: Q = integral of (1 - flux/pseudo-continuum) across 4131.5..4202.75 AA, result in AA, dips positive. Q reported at -2.8 AA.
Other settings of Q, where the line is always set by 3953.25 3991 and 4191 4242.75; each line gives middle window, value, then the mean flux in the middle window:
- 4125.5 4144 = -3.21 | 3.26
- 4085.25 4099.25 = -4.39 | 3.38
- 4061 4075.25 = -2.24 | 2.85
